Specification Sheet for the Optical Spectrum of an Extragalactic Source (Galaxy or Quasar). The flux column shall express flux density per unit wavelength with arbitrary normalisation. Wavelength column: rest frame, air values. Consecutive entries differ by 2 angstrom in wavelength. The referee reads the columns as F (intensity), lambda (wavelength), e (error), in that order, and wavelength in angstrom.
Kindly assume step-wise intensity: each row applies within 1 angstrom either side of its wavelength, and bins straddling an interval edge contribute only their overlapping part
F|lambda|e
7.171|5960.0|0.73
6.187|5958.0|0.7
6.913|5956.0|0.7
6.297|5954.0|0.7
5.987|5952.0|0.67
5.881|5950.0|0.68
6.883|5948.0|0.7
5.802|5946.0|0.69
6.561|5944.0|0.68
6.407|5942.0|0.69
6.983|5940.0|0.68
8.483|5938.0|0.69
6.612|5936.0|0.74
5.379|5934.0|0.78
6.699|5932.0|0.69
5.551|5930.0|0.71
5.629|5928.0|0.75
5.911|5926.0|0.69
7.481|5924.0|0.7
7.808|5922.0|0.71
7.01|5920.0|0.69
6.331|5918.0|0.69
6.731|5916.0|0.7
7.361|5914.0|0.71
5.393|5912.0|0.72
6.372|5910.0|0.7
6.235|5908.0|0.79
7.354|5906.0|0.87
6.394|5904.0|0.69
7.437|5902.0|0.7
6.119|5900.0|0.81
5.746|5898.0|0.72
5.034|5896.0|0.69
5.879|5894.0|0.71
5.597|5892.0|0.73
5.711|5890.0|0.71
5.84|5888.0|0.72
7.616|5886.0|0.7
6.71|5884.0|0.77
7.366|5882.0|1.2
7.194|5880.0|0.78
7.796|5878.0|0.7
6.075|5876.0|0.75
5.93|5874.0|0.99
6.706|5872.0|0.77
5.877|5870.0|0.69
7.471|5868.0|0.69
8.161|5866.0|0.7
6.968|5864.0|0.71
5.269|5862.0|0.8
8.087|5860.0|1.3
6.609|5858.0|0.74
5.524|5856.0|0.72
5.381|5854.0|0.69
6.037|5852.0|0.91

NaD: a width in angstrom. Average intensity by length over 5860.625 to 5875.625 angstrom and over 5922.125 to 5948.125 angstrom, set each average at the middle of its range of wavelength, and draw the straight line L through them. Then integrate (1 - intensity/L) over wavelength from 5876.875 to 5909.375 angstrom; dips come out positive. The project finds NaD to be 0.5 angstrom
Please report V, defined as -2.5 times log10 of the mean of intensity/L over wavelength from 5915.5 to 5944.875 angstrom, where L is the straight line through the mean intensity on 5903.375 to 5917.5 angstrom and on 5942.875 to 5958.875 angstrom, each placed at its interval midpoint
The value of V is -0.034 mag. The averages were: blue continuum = 6.54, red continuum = 6.32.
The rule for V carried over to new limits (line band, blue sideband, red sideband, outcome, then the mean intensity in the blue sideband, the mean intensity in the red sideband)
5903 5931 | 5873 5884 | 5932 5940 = 0.05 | 6.86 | 6.83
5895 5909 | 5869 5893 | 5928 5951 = 0.03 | 6.53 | 6.44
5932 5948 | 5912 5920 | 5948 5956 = -0.04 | 6.66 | 6.27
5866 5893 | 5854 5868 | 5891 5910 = -0.03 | 6.72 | 6.21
